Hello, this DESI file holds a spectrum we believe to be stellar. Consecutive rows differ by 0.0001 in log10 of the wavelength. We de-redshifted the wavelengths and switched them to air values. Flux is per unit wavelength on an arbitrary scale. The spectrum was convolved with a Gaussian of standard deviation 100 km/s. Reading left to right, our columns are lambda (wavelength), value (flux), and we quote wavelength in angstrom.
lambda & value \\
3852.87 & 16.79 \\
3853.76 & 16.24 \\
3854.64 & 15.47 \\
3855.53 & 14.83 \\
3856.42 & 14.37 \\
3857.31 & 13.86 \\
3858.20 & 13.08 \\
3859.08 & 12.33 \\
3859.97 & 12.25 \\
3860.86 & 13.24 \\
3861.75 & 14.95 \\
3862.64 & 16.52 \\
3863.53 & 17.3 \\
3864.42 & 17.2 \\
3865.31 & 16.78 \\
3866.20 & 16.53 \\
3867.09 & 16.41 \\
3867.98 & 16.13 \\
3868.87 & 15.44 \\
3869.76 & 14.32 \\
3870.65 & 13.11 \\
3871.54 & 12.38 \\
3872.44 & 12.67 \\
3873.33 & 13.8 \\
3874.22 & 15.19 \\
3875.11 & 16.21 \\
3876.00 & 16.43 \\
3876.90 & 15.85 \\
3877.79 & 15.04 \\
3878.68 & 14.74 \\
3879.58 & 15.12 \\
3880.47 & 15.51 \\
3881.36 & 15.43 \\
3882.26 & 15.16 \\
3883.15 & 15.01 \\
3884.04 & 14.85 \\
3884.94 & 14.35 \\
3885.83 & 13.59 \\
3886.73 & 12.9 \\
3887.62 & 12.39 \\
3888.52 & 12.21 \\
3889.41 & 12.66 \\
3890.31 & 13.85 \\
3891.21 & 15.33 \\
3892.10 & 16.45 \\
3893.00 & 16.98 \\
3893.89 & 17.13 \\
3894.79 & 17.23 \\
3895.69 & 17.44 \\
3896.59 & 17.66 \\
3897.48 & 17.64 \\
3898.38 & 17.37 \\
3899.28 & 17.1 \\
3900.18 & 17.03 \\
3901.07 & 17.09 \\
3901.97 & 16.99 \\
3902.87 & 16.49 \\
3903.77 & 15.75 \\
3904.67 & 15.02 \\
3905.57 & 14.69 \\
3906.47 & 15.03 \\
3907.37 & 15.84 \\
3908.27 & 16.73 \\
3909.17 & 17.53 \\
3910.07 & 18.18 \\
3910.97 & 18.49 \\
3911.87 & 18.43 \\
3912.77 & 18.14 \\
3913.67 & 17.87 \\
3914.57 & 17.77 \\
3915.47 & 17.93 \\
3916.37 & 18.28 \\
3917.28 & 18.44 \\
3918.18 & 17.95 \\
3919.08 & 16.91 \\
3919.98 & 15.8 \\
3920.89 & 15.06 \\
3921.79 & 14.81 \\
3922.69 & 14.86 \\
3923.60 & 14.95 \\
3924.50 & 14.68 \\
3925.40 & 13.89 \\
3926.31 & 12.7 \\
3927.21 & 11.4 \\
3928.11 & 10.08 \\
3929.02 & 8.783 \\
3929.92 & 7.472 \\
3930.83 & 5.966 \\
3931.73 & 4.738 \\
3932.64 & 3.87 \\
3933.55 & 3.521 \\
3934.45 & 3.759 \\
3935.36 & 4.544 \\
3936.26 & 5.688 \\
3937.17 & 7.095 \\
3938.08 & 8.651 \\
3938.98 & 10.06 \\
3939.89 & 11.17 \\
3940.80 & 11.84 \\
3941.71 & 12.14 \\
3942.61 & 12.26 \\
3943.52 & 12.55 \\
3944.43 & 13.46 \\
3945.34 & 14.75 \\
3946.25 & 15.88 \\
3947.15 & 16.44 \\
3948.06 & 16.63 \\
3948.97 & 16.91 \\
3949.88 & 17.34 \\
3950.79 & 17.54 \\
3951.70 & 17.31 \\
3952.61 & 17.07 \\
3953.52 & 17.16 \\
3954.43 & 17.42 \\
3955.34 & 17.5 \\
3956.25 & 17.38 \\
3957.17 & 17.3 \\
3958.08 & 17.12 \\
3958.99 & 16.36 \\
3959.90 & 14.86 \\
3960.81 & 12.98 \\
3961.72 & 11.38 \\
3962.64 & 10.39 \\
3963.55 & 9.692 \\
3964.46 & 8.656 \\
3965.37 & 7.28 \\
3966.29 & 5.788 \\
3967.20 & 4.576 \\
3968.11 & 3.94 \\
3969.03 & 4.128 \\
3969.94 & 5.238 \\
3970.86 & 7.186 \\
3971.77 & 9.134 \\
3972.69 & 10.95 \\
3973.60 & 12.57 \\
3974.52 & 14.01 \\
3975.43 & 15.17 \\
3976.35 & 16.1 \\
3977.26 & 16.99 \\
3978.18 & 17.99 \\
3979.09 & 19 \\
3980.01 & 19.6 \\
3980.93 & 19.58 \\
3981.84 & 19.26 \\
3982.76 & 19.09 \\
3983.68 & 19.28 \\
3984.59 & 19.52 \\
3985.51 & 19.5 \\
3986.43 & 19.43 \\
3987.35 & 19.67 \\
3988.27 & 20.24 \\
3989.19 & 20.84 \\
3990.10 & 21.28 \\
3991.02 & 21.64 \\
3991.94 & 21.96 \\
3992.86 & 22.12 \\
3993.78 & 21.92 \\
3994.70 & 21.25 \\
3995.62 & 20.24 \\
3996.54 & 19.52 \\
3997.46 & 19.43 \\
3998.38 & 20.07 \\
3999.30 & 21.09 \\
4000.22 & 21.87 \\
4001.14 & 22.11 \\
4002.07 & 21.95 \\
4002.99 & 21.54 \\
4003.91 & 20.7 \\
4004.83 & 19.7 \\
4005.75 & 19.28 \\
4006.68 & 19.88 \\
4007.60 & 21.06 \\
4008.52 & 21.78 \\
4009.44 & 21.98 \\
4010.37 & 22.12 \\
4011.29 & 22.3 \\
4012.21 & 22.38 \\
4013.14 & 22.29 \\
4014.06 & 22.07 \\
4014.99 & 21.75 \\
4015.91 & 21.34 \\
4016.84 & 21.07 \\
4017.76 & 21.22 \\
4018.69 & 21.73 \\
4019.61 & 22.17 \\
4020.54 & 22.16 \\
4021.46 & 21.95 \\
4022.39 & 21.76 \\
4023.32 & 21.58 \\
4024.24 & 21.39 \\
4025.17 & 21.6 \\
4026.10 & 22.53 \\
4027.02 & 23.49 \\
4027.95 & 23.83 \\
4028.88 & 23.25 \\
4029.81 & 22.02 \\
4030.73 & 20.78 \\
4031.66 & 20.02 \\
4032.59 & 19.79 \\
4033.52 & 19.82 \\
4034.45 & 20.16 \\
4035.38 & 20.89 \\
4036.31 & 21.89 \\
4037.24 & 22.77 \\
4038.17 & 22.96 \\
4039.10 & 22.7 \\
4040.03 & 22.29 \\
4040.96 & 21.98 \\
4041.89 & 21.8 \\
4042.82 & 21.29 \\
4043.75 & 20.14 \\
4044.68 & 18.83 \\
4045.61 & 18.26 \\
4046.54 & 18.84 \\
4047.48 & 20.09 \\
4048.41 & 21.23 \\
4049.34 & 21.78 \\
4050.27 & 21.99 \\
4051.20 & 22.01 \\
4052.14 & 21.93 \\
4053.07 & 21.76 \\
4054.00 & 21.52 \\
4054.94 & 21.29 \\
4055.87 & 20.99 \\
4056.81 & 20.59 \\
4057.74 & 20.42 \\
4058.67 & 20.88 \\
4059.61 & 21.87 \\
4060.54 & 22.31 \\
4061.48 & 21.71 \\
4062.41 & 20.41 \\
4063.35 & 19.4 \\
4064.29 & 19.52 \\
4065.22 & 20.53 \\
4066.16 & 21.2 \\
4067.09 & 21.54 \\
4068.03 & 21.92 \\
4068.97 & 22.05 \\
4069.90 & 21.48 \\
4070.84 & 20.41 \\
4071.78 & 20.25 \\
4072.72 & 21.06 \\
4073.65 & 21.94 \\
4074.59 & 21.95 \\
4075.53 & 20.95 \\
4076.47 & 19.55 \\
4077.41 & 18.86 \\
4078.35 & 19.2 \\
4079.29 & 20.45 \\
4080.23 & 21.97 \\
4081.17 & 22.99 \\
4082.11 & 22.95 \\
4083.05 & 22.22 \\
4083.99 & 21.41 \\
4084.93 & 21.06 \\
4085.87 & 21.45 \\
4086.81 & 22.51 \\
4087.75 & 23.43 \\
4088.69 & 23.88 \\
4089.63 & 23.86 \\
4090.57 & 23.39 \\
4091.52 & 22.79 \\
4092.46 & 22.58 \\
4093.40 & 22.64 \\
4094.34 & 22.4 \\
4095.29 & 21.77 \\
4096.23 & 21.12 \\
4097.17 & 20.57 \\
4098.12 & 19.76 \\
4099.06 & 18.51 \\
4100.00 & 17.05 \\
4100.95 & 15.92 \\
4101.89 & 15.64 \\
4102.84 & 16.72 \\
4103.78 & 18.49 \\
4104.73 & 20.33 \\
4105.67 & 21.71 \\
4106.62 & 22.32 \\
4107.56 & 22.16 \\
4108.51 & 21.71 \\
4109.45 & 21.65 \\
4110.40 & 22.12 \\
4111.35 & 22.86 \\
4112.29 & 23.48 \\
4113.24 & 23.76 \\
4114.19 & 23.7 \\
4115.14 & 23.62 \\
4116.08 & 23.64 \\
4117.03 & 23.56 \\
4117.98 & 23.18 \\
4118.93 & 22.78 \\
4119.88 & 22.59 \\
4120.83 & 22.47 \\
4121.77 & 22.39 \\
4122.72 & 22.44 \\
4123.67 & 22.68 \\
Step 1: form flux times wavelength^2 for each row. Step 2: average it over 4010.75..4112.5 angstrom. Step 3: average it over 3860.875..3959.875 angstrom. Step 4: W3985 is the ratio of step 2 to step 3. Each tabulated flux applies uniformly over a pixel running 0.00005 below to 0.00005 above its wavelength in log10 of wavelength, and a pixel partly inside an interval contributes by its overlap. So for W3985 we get 1.57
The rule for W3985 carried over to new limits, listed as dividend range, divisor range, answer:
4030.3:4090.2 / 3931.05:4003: 1.51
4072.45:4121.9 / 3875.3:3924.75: 1.48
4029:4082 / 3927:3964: 1.82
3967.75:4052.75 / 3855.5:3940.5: 1.48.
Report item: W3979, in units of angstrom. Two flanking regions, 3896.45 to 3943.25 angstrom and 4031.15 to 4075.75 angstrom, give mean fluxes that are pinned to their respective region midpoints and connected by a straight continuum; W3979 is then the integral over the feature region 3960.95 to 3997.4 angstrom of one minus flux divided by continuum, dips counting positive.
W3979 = 3.7 angstrom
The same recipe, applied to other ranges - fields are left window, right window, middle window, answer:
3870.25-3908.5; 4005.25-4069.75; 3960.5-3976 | 7.97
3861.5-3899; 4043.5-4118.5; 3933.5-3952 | 5.58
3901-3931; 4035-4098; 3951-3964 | 1.28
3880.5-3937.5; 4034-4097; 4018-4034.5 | -1.78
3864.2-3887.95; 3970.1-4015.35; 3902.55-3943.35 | 8.78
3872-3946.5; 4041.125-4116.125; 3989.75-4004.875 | -2.88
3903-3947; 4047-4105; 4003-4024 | -4.44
